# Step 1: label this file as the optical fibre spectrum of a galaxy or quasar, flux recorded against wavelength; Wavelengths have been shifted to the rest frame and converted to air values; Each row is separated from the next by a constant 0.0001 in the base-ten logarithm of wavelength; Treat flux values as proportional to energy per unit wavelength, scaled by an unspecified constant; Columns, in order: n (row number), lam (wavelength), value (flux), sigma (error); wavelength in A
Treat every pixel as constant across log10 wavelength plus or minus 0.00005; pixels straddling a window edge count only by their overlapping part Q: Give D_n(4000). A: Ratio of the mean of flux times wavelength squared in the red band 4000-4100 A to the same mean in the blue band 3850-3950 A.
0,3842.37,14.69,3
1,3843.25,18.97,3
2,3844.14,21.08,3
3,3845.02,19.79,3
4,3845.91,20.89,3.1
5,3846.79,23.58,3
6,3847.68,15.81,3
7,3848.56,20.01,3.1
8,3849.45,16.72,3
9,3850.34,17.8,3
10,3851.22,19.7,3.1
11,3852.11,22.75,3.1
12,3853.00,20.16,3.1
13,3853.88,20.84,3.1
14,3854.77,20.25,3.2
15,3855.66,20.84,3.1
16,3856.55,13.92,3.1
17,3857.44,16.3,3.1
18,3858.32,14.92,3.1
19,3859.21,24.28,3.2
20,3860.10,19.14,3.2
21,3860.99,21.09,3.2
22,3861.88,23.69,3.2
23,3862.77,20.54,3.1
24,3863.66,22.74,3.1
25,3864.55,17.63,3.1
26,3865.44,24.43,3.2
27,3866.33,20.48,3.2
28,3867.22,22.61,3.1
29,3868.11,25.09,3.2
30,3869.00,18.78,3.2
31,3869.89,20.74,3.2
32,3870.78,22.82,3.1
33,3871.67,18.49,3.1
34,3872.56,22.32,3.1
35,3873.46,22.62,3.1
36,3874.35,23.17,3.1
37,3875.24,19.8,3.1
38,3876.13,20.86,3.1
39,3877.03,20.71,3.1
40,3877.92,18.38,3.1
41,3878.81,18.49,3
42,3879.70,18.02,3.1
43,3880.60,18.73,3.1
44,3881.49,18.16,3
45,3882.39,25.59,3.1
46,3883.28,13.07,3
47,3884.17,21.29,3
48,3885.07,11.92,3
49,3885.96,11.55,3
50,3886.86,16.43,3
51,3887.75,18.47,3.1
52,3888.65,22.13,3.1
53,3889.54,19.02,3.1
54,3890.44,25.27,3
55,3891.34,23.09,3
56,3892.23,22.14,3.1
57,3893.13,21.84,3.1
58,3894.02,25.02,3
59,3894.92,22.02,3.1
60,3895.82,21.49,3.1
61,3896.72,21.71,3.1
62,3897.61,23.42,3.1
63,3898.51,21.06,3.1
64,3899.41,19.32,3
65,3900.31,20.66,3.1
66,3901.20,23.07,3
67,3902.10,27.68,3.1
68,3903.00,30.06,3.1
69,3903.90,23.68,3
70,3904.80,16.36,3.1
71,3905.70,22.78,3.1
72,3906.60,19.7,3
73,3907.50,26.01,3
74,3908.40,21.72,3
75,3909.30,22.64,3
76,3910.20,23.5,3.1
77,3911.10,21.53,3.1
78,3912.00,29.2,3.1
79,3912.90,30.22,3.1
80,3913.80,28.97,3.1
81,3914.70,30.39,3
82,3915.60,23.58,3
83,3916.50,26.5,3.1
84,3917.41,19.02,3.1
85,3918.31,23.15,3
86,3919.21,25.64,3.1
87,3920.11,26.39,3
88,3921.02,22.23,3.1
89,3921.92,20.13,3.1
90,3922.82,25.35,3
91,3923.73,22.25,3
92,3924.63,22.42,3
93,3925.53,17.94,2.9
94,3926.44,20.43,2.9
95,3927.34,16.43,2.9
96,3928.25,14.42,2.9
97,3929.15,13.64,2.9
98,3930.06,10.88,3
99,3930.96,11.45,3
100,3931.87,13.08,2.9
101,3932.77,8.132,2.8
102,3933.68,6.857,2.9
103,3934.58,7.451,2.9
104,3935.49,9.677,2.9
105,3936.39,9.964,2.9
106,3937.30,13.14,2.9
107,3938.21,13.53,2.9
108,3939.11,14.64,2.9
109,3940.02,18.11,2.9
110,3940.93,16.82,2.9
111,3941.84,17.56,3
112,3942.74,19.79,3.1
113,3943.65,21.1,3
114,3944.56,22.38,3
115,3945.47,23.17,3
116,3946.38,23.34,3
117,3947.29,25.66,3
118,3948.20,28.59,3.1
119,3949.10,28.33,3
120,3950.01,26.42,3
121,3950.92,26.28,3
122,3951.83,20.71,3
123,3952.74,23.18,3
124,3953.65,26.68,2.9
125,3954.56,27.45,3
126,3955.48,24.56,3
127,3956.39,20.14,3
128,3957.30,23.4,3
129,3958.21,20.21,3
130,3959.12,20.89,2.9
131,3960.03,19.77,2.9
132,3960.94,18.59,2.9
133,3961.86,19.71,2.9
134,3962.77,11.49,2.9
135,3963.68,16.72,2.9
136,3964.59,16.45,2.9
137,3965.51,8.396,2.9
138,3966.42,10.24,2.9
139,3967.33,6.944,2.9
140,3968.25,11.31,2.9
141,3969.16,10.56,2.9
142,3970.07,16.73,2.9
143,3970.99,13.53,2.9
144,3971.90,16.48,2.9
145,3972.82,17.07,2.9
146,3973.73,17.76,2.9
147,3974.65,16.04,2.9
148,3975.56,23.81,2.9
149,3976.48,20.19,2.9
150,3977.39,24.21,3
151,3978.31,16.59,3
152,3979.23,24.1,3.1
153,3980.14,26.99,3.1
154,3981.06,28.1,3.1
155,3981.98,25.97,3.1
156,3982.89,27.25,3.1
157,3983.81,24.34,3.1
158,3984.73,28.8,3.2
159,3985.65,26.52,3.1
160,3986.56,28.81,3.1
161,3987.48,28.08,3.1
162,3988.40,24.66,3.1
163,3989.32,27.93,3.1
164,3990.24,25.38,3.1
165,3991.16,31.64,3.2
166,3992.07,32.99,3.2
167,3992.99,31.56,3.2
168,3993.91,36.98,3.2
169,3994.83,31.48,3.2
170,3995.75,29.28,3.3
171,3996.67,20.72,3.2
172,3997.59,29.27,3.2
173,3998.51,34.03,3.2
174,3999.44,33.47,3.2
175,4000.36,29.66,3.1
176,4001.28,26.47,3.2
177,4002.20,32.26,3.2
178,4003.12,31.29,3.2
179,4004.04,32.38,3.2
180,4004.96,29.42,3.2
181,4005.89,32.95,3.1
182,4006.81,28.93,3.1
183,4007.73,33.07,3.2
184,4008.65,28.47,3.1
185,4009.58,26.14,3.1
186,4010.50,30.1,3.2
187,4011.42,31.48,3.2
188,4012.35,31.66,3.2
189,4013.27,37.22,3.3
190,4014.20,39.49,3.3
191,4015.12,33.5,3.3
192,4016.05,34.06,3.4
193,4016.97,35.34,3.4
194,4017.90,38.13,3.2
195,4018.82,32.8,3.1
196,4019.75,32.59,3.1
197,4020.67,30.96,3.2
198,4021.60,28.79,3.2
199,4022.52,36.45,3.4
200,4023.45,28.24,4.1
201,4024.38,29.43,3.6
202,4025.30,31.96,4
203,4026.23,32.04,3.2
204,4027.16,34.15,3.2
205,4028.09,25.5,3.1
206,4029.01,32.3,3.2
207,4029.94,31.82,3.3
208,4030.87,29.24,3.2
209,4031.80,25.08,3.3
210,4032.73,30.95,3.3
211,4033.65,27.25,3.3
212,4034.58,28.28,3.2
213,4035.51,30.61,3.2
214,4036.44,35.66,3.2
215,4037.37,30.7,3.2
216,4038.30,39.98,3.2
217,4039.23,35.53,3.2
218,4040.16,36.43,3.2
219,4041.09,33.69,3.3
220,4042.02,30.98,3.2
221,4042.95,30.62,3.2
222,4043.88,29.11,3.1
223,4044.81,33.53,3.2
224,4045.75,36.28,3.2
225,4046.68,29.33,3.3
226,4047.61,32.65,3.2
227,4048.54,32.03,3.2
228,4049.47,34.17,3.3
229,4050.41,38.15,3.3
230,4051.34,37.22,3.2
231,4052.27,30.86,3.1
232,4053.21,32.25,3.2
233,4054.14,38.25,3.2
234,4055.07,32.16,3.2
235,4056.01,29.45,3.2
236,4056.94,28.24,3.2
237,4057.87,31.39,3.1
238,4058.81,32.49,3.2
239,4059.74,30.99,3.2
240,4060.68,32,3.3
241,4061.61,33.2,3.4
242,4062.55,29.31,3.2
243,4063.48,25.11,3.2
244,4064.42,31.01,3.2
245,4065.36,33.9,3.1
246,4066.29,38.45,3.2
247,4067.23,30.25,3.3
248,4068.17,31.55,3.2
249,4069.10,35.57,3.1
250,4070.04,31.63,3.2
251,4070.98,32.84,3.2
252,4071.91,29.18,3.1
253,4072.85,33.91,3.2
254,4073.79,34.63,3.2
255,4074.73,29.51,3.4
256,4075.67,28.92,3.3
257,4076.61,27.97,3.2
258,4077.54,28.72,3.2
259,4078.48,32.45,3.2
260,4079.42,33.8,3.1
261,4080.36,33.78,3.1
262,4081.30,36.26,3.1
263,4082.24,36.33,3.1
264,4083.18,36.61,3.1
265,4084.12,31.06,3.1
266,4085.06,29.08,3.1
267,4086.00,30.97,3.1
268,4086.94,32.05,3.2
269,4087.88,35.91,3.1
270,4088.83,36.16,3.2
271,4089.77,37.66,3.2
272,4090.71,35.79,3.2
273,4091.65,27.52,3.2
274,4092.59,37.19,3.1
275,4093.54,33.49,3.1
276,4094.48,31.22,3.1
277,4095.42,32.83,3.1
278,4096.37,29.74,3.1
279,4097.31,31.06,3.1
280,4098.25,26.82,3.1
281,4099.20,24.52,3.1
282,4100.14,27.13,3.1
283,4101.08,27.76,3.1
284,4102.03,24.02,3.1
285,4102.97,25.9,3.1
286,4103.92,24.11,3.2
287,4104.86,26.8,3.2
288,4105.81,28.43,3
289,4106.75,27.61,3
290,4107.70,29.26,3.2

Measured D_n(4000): 1.70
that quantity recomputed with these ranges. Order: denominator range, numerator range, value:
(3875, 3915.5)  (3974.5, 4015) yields 1.39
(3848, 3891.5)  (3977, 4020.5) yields 1.61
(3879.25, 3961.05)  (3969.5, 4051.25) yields 1.50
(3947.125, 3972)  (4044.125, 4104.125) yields 1.76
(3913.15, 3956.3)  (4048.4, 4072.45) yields 1.72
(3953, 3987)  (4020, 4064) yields 1.65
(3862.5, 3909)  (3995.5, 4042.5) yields 1.61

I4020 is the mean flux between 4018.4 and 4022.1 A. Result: 31.4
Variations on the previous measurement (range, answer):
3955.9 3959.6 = 21.2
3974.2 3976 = 20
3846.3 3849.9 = 19.1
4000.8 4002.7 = 29.5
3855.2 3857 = 17.3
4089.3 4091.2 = 36.7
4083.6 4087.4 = 30.9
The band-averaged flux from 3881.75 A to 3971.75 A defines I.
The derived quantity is 19.8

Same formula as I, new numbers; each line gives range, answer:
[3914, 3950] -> 19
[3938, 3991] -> 21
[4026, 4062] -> 32.2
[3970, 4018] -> 28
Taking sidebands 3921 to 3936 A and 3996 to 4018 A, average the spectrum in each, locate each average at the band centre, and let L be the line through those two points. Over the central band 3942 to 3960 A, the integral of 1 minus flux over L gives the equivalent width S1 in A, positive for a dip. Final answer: -3.4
